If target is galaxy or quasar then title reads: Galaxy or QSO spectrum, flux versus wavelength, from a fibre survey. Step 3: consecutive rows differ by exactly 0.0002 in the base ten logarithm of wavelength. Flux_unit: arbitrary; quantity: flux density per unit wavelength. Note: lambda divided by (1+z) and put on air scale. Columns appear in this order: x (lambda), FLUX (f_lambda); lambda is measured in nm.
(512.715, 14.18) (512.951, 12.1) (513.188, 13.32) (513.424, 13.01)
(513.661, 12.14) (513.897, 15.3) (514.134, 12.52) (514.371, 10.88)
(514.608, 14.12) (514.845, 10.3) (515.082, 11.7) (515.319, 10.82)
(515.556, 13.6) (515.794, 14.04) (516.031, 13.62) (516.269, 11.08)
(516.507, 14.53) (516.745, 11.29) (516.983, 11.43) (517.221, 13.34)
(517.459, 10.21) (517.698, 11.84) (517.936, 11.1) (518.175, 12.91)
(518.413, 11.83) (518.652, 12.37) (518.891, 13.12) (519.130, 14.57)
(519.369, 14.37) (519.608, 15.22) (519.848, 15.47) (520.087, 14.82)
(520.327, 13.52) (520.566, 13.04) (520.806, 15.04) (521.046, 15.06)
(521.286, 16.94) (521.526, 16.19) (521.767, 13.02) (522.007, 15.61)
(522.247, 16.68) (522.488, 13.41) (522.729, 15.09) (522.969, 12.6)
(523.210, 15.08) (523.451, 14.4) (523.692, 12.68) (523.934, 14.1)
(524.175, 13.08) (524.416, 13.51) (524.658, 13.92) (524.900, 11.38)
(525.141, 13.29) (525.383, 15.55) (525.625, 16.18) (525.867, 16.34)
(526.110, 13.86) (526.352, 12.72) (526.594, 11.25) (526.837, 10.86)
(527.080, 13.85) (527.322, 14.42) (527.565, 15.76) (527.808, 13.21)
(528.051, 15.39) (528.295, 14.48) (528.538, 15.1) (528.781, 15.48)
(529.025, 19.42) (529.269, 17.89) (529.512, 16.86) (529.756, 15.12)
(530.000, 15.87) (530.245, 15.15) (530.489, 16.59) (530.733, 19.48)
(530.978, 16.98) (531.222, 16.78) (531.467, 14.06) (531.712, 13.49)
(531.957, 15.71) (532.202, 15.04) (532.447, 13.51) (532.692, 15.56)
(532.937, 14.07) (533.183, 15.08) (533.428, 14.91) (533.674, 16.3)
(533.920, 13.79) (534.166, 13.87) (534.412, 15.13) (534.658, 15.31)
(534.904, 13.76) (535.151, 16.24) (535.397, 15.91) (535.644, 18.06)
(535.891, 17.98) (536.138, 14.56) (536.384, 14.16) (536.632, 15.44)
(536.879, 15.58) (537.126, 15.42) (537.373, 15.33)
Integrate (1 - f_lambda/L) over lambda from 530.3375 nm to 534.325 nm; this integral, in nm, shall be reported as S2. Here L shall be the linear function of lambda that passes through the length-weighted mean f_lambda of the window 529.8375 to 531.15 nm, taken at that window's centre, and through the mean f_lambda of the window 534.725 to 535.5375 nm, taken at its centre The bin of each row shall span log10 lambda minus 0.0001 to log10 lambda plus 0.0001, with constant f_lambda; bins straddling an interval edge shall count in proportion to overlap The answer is 0.22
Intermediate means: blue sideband 16.8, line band 15.3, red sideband 15.4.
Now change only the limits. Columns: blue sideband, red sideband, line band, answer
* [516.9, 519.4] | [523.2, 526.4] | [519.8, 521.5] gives -0.25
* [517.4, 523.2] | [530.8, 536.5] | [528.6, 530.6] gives -0.22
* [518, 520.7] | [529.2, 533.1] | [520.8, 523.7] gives -0.13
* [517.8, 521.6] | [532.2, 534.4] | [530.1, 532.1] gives -0.20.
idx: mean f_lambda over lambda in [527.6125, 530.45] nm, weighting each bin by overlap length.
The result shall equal 15.8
